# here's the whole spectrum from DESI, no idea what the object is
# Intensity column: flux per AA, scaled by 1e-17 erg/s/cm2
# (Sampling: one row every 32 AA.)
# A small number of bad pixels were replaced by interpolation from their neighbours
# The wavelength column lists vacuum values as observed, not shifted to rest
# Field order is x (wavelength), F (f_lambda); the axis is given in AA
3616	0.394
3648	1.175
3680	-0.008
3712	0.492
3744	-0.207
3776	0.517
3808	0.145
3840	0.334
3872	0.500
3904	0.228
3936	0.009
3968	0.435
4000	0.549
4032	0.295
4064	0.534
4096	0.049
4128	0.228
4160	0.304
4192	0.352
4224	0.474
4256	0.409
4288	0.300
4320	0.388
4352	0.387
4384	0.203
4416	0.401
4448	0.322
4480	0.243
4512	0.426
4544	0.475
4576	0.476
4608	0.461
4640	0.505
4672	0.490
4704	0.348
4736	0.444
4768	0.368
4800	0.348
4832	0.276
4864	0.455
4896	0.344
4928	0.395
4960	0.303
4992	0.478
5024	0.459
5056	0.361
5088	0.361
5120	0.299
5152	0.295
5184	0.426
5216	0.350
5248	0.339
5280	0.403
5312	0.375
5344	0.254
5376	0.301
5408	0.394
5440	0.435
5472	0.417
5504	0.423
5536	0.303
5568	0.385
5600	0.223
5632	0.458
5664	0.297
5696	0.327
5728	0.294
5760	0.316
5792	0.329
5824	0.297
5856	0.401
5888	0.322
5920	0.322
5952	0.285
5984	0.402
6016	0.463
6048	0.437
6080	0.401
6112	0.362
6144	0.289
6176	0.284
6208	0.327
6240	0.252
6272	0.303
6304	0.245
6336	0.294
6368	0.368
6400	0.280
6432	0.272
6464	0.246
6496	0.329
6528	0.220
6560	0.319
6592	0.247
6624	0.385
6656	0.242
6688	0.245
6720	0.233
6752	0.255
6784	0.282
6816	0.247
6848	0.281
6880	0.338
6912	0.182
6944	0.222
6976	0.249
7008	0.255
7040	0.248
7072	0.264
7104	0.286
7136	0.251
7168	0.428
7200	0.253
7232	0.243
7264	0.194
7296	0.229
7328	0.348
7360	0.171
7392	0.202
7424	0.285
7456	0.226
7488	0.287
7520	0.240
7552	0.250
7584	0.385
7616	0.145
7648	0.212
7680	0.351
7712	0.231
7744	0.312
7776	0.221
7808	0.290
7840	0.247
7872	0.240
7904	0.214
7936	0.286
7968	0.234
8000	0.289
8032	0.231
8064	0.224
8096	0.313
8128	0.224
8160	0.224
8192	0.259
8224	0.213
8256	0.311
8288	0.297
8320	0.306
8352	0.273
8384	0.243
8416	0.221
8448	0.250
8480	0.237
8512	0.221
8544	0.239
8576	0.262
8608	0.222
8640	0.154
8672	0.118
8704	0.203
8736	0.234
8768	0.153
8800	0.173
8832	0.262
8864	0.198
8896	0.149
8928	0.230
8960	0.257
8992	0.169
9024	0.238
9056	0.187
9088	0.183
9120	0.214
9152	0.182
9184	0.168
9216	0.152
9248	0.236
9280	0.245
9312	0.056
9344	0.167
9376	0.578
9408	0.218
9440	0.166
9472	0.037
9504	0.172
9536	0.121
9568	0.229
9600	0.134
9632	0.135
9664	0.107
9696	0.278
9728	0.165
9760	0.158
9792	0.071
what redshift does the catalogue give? 0.090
